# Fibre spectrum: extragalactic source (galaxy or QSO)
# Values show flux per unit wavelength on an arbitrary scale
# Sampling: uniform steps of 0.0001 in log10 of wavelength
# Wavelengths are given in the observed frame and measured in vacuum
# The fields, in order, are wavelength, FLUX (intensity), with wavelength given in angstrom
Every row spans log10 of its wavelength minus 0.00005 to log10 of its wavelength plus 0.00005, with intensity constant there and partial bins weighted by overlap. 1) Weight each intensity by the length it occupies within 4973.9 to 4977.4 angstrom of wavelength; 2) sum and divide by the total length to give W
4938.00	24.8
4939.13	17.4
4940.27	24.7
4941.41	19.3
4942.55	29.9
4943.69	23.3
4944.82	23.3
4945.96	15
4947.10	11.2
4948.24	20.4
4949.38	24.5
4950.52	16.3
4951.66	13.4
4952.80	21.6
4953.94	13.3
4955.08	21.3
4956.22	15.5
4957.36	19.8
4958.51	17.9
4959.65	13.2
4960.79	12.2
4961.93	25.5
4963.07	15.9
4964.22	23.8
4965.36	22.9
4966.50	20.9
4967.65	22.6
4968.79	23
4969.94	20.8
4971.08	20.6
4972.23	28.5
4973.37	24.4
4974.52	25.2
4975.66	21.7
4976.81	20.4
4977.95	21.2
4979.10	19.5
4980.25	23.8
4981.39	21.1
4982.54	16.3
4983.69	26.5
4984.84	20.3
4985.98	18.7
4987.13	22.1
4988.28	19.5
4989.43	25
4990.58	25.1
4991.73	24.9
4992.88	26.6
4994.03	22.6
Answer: 22.5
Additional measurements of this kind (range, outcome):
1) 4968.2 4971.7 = 21.5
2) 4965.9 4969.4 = 22.1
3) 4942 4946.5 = 22.9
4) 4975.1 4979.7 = 20.7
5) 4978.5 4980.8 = 21.6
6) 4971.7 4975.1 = 26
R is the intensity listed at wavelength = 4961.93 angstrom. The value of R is 25.5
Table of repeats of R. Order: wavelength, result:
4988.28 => 19.5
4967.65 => 22.6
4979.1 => 19.5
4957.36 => 19.8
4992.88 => 26.6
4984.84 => 20.3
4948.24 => 20.4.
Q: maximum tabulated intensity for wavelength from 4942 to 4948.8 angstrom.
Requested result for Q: 29.9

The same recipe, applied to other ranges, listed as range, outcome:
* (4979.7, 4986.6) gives 26.5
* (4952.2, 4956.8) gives 21.6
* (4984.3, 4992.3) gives 25.1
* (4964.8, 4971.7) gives 23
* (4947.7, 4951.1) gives 24.5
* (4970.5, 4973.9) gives 28.5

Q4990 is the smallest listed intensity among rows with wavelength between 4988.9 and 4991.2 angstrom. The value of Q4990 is 25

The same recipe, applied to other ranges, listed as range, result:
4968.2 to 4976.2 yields 20.6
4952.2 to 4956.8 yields 13.3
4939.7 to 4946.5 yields 15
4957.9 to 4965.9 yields 12.2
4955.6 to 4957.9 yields 15.5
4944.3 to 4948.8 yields 11.2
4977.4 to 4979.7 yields 19.5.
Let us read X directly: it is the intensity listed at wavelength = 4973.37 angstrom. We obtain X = 24.4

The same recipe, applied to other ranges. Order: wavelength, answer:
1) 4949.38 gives 24.5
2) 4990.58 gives 25.1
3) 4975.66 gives 21.7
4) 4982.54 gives 16.3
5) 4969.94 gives 20.8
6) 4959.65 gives 13.2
